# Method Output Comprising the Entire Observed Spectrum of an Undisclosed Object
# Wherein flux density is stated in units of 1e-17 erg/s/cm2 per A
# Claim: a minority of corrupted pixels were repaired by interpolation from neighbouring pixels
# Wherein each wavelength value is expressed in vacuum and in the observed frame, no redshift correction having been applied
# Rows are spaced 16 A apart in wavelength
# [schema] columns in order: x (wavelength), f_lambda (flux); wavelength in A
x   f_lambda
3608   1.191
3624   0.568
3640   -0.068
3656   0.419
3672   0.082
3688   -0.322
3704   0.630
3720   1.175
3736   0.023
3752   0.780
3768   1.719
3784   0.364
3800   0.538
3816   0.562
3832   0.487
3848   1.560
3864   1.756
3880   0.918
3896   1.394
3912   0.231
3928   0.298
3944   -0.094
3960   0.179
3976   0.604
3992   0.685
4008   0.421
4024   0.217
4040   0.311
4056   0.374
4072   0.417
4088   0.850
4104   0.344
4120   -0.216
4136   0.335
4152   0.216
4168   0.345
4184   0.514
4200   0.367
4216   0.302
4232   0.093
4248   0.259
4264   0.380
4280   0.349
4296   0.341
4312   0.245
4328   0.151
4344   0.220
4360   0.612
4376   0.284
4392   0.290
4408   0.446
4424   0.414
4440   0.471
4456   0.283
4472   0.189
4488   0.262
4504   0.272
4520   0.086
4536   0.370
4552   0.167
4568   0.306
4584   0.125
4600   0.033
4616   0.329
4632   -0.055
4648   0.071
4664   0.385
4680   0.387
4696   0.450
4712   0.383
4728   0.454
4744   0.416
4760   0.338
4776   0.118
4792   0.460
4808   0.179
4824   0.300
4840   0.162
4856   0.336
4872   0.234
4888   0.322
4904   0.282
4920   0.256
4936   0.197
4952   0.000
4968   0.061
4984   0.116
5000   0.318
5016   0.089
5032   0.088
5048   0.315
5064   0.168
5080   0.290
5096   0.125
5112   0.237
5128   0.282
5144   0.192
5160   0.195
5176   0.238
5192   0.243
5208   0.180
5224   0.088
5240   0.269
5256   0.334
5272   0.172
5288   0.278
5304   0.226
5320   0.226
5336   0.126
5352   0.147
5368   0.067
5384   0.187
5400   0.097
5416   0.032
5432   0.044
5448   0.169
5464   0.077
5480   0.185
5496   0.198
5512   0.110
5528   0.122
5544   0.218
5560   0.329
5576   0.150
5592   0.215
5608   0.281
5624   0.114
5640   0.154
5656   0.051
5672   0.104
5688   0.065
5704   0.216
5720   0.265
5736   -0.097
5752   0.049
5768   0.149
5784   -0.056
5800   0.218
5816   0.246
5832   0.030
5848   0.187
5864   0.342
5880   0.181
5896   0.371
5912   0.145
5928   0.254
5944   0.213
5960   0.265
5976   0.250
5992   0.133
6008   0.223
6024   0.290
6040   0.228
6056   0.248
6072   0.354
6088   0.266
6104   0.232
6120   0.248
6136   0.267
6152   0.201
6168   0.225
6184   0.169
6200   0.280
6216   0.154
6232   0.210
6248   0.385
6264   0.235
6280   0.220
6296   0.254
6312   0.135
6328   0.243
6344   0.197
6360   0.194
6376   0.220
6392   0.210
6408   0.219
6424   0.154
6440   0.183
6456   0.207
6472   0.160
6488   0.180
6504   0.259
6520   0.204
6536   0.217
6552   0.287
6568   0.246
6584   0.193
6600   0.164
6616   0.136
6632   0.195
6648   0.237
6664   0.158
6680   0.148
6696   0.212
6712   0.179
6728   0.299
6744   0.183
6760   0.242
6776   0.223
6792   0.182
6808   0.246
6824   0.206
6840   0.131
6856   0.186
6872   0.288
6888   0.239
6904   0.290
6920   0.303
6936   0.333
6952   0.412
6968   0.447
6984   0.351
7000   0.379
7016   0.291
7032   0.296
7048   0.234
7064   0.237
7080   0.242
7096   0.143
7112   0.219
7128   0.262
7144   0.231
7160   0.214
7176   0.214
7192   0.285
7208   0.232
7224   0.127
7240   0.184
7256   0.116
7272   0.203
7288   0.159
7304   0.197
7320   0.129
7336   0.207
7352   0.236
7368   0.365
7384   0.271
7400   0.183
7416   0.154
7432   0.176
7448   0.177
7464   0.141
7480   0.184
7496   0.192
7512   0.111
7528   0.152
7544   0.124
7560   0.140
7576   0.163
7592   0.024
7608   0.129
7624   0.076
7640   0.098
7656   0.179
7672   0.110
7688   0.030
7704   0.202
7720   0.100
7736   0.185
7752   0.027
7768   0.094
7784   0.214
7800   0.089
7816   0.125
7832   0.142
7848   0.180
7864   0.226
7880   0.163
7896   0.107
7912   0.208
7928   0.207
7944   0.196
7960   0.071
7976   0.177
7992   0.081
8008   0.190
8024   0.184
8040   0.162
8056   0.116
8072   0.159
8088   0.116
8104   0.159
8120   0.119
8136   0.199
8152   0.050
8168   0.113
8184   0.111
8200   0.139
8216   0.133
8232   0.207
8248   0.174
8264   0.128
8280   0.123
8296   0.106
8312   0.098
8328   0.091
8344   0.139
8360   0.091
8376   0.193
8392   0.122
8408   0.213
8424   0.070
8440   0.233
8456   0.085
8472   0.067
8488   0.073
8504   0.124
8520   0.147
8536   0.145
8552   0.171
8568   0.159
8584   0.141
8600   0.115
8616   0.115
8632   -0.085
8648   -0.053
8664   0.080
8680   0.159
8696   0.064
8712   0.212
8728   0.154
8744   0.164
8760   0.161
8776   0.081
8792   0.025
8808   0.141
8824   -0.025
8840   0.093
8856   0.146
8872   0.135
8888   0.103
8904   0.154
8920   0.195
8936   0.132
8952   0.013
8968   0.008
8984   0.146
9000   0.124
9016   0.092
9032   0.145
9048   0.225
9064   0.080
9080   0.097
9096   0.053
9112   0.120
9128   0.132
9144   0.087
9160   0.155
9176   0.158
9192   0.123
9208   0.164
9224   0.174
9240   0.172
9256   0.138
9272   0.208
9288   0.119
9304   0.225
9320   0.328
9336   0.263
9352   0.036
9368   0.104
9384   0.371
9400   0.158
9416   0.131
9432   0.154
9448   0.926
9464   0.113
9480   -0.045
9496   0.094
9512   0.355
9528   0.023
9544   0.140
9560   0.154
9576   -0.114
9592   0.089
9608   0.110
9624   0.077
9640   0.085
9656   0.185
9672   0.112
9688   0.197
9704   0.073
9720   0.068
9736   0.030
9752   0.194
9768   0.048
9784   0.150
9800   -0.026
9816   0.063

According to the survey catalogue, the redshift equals 1.49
